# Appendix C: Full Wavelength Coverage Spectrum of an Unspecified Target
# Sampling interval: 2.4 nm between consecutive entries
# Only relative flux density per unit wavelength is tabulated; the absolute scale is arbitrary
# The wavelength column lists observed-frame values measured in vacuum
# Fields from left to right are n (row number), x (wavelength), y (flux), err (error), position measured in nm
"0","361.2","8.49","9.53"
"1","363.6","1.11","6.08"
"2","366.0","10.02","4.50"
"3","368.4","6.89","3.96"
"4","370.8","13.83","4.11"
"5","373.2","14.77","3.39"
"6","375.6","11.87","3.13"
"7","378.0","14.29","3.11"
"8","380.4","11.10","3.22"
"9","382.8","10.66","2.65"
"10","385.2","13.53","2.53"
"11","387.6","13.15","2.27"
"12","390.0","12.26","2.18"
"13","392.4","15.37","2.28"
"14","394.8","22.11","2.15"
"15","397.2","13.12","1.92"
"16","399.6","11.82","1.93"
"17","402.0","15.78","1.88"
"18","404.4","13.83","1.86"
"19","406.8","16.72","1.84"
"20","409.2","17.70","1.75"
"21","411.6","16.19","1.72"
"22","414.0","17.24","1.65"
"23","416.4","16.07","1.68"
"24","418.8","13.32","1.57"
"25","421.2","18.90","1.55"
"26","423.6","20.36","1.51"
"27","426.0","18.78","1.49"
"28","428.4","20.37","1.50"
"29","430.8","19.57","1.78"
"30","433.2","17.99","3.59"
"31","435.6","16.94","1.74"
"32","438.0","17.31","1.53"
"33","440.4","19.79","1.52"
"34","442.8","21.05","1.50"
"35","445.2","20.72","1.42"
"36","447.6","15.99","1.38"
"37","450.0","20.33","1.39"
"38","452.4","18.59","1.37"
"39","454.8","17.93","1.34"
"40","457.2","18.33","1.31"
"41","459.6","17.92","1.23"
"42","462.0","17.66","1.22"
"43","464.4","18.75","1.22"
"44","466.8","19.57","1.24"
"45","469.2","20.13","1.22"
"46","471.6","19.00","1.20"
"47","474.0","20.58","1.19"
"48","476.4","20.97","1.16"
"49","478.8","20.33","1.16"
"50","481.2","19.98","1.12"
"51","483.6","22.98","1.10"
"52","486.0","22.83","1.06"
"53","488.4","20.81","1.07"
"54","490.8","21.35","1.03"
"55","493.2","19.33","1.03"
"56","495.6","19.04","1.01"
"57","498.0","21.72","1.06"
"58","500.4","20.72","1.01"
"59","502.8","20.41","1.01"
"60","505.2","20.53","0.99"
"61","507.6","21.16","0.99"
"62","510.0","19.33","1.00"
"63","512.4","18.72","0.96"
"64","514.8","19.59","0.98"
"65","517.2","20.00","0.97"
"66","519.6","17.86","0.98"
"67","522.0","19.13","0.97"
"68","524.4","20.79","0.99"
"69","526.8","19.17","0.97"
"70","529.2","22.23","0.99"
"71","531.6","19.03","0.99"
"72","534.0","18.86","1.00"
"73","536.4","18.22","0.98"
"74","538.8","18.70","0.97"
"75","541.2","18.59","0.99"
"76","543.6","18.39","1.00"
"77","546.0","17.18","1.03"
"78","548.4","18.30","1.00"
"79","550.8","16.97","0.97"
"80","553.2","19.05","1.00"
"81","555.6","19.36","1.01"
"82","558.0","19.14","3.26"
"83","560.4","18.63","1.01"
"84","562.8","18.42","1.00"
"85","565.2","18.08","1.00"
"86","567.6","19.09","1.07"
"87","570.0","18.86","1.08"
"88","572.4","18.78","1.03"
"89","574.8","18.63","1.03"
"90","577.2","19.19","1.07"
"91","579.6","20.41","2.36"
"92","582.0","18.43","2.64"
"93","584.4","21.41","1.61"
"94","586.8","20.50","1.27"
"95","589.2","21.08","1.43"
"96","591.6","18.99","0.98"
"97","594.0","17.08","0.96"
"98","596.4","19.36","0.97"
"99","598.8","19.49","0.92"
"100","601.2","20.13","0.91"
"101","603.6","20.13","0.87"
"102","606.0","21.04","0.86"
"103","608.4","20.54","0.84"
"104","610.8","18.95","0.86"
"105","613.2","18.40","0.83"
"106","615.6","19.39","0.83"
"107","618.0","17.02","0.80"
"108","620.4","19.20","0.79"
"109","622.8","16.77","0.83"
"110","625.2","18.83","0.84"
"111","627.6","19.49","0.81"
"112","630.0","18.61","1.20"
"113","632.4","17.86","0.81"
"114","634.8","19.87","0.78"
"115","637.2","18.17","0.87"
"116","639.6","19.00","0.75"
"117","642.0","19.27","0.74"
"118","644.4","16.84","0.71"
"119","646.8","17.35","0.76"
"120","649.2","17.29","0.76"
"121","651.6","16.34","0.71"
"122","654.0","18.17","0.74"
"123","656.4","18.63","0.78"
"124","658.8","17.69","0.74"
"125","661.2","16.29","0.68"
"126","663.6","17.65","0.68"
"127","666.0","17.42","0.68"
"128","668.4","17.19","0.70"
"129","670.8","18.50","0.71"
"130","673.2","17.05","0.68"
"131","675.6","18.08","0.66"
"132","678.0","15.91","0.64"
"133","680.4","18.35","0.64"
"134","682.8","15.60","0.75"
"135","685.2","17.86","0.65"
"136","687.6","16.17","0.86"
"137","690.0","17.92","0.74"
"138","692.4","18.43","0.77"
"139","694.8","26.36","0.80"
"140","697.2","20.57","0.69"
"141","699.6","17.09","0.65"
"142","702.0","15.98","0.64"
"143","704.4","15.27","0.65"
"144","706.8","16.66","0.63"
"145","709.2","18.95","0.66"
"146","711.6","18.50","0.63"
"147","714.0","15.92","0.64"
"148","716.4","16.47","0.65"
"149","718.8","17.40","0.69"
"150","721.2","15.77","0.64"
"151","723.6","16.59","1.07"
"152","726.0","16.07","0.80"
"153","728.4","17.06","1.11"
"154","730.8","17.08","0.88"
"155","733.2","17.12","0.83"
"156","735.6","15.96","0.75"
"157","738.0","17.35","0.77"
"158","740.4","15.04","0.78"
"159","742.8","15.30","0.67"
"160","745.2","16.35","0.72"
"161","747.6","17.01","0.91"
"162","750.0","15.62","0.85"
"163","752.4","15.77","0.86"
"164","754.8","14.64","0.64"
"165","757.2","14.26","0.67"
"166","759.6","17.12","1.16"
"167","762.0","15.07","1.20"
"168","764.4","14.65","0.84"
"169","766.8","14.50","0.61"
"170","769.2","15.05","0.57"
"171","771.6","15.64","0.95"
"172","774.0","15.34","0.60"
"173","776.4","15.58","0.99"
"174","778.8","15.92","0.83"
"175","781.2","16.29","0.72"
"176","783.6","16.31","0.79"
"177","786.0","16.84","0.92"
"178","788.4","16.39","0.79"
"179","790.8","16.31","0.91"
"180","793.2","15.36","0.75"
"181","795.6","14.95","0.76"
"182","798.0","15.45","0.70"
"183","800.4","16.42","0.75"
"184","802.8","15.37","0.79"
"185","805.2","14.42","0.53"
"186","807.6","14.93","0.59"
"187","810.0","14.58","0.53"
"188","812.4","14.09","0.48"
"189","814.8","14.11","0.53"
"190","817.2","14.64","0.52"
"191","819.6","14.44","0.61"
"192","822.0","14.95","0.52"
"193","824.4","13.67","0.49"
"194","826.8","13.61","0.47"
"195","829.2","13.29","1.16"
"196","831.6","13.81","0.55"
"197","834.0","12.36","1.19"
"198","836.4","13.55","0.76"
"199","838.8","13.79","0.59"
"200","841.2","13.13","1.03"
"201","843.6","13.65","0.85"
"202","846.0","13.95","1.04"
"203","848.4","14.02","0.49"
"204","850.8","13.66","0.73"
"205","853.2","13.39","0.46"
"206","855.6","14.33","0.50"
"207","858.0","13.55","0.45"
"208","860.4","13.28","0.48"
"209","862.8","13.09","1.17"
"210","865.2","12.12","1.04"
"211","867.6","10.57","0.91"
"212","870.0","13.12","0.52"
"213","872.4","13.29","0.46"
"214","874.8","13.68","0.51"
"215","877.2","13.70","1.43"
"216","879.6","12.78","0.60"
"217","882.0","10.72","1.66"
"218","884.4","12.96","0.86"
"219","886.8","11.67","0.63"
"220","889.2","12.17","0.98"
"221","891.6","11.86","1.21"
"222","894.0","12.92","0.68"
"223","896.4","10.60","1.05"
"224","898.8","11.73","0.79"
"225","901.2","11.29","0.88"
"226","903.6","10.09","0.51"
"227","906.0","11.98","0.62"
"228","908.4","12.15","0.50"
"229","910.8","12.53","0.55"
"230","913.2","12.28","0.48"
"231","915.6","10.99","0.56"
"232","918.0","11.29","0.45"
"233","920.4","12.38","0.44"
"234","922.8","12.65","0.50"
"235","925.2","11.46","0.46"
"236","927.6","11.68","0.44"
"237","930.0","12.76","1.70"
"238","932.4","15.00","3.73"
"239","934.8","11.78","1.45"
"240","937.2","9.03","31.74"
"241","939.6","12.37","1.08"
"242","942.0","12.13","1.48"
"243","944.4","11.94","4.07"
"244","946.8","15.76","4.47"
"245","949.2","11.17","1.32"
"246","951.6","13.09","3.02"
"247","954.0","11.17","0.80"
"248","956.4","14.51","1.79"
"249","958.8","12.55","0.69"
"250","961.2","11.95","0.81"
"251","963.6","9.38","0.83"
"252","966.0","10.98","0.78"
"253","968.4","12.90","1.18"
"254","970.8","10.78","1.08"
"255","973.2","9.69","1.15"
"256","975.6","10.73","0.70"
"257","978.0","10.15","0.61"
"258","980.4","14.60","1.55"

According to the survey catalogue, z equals 0.06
